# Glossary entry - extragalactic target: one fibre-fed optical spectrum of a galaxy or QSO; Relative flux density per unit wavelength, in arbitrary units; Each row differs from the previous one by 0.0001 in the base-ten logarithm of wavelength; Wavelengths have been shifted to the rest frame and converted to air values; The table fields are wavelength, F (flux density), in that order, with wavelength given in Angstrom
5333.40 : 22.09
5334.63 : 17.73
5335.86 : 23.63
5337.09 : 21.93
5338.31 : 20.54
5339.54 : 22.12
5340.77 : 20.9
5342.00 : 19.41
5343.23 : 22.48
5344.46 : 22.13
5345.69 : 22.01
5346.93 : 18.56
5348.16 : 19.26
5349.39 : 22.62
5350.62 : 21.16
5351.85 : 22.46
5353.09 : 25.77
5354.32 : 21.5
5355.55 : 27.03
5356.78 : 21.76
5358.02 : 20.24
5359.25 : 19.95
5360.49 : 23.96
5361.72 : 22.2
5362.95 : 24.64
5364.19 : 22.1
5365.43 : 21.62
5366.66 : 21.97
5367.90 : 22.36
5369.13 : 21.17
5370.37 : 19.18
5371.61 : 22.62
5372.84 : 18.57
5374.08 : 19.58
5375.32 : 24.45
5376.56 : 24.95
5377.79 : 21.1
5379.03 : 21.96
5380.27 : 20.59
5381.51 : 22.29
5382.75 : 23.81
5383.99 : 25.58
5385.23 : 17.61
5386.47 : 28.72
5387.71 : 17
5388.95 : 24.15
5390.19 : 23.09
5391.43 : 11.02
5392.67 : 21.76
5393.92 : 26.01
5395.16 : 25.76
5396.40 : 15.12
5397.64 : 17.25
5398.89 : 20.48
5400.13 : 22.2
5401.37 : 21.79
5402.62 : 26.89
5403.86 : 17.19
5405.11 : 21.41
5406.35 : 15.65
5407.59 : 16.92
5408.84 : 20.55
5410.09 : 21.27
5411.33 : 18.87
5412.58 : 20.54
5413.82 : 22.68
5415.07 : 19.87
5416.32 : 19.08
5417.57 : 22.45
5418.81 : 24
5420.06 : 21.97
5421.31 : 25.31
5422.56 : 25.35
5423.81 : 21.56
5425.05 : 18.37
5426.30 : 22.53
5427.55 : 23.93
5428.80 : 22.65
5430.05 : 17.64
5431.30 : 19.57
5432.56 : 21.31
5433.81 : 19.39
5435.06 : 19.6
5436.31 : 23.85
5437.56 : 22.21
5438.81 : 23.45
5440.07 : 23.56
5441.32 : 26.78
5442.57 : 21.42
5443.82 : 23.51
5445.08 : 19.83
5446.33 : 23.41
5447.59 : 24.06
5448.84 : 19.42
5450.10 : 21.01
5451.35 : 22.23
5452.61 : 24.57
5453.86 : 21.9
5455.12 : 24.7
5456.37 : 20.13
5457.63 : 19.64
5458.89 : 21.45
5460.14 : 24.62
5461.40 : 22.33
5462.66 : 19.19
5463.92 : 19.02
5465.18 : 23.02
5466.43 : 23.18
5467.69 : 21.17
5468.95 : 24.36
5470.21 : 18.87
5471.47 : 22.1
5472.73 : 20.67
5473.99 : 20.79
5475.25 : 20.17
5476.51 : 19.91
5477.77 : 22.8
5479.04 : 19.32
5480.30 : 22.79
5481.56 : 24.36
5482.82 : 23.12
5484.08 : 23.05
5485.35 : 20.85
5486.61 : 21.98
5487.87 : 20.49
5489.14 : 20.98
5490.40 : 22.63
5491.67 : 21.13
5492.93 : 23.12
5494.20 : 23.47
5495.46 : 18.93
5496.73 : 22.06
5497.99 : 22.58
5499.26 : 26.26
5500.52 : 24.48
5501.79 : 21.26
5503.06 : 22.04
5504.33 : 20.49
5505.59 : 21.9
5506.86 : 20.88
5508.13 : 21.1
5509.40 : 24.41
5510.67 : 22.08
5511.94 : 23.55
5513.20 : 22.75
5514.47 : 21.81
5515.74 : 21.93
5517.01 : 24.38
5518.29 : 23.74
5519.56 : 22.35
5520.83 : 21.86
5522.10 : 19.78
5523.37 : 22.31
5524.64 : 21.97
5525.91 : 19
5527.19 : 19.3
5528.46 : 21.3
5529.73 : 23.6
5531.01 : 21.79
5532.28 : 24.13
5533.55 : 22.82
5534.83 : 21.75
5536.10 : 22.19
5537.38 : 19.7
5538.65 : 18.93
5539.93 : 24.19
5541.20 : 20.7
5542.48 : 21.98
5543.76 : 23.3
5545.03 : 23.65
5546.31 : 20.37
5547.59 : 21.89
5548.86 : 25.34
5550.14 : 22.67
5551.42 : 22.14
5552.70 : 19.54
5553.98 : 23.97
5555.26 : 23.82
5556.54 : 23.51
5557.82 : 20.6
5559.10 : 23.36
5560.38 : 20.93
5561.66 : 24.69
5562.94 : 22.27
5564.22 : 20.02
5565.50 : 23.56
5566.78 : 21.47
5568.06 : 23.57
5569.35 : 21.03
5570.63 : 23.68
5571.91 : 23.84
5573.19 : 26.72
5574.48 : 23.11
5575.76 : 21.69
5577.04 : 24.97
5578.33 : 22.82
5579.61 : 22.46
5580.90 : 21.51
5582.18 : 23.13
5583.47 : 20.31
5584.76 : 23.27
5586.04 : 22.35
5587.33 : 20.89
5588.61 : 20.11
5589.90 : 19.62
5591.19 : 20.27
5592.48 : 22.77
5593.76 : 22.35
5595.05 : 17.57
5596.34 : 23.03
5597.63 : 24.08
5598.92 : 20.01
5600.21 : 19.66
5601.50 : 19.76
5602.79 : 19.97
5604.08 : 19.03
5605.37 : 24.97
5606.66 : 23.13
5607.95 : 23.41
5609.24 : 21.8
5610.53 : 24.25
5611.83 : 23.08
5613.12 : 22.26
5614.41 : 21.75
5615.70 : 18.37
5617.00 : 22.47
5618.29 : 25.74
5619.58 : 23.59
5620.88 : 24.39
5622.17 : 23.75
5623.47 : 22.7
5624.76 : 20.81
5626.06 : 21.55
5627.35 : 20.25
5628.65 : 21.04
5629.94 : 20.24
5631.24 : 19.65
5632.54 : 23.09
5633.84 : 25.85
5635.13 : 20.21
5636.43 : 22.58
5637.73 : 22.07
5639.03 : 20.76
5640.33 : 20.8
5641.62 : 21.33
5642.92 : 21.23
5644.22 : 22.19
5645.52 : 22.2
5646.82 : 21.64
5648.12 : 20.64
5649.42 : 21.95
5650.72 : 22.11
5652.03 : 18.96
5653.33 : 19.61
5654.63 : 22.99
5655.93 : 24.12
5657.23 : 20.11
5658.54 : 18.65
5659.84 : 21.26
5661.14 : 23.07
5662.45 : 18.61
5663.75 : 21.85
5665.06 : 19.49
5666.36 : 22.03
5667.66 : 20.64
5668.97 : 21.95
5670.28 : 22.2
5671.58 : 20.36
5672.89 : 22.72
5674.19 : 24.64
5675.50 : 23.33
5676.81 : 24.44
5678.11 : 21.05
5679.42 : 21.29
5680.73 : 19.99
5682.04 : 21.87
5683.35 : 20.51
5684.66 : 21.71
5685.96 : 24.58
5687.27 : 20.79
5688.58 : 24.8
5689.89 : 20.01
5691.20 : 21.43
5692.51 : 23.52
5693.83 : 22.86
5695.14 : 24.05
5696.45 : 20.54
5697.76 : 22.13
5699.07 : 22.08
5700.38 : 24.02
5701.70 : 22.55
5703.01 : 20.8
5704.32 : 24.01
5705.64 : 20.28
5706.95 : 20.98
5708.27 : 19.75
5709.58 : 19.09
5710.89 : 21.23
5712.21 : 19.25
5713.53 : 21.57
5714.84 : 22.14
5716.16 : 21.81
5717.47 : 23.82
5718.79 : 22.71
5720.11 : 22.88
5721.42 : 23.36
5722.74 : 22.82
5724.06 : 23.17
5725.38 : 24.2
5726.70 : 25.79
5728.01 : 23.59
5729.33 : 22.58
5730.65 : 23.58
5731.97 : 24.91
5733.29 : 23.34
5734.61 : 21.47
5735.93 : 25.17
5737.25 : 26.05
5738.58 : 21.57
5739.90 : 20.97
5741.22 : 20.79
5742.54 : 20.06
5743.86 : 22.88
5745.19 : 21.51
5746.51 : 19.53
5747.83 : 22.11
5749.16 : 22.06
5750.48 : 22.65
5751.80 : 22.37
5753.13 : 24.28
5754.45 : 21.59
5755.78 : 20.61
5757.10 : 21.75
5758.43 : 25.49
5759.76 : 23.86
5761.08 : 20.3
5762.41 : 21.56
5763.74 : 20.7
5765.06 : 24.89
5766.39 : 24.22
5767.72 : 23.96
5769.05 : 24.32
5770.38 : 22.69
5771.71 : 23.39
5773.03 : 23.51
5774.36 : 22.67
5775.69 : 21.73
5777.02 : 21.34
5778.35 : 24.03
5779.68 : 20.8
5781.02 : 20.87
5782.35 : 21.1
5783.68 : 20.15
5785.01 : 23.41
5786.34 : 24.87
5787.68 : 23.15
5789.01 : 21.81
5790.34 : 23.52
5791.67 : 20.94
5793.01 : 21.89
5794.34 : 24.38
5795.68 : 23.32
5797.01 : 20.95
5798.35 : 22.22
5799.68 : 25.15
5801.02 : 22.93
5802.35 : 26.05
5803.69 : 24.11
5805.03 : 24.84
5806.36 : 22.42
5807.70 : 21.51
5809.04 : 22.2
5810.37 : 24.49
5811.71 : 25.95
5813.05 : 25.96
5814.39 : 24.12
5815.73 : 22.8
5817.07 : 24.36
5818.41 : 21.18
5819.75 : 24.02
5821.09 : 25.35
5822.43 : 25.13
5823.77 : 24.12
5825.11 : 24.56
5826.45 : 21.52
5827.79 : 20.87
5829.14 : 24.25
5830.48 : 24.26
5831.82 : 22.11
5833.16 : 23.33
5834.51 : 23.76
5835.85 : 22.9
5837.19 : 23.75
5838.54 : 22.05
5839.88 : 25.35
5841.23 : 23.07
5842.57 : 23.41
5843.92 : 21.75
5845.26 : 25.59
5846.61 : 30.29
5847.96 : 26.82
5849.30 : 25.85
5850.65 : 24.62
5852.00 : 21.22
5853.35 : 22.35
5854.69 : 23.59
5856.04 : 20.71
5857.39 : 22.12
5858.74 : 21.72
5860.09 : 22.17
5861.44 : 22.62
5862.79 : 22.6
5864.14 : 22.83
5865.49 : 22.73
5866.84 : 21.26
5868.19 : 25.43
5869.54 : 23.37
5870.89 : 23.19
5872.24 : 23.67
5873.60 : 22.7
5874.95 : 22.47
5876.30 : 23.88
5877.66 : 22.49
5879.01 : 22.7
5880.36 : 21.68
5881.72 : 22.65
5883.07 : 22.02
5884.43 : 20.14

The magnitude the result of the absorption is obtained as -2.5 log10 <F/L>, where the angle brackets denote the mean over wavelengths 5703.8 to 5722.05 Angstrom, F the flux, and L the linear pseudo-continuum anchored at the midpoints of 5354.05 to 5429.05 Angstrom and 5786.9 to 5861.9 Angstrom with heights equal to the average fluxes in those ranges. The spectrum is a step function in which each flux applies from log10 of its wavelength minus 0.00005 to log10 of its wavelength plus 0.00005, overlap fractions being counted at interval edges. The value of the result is 0.07 mag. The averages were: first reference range 21.6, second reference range 23.5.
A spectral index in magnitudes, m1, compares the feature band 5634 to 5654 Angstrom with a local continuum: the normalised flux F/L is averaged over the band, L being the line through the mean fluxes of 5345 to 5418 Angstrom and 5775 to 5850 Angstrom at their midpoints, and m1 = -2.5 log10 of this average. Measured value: 0.06 mag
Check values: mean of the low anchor 21.4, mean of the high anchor 23.4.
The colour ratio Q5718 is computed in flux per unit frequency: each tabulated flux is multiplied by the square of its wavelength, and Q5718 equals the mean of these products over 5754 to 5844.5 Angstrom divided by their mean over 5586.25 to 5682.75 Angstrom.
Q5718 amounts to 1.13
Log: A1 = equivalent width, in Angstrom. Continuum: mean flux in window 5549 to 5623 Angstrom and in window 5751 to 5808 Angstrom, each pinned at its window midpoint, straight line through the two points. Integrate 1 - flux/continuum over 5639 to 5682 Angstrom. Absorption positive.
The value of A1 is 1.9 Angstrom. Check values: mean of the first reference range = 22.3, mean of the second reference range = 22.8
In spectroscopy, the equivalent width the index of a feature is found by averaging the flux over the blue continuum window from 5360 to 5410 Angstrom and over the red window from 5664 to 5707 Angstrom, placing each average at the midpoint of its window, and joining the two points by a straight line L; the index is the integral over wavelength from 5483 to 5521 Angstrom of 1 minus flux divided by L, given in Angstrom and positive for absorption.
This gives -1.2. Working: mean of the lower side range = 21.4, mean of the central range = 22.3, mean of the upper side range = 22.1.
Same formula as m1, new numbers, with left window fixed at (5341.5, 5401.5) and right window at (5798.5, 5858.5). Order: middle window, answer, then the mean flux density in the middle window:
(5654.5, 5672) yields 0.09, 21.2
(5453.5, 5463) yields 0.01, 21.8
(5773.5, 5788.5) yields 0.06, 22.2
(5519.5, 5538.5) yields 0.04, 21.5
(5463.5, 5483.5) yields 0.03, 21.6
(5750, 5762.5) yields 0.05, 22.5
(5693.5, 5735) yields 0.04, 22.4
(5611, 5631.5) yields 0.04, 22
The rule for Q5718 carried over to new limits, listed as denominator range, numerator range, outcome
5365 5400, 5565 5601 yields 1.11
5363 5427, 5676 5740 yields 1.17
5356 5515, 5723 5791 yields 1.17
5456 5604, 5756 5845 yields 1.16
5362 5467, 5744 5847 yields 1.22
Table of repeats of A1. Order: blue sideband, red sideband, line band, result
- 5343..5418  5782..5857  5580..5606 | 1.4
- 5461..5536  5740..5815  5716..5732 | -0.6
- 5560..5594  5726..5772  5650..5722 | 2.7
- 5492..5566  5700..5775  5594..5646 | 1.1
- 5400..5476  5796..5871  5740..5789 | 1.8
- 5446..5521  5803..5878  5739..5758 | 1.2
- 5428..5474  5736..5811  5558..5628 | 0.0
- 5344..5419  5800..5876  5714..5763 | 0.9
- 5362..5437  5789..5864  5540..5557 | -0.4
